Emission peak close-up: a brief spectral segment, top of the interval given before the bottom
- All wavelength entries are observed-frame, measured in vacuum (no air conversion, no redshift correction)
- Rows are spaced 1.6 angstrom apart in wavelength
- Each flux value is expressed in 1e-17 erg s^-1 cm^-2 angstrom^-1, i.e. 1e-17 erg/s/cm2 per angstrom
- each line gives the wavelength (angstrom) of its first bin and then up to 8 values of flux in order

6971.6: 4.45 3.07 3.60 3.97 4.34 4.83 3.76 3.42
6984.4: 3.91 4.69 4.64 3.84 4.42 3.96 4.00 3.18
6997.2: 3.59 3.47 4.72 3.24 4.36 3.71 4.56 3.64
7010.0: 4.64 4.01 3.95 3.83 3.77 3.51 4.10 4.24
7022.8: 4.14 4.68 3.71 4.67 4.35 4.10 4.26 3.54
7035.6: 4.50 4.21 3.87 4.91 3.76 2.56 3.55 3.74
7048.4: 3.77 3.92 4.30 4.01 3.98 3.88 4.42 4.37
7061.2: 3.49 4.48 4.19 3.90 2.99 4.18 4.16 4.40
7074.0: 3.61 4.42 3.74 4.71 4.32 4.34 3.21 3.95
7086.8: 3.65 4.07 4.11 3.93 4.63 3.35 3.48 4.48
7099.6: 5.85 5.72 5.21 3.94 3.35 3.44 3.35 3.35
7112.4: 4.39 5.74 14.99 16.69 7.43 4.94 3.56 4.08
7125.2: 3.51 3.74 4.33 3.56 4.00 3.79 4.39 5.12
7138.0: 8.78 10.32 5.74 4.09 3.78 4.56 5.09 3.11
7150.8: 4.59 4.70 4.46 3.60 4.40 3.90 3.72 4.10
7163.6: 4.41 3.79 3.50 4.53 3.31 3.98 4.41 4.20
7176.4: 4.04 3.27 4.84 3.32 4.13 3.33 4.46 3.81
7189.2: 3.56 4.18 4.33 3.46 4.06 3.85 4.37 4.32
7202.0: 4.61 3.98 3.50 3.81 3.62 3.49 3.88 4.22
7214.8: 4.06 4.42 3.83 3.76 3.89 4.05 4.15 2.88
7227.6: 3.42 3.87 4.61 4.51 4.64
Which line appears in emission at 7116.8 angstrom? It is H-alpha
